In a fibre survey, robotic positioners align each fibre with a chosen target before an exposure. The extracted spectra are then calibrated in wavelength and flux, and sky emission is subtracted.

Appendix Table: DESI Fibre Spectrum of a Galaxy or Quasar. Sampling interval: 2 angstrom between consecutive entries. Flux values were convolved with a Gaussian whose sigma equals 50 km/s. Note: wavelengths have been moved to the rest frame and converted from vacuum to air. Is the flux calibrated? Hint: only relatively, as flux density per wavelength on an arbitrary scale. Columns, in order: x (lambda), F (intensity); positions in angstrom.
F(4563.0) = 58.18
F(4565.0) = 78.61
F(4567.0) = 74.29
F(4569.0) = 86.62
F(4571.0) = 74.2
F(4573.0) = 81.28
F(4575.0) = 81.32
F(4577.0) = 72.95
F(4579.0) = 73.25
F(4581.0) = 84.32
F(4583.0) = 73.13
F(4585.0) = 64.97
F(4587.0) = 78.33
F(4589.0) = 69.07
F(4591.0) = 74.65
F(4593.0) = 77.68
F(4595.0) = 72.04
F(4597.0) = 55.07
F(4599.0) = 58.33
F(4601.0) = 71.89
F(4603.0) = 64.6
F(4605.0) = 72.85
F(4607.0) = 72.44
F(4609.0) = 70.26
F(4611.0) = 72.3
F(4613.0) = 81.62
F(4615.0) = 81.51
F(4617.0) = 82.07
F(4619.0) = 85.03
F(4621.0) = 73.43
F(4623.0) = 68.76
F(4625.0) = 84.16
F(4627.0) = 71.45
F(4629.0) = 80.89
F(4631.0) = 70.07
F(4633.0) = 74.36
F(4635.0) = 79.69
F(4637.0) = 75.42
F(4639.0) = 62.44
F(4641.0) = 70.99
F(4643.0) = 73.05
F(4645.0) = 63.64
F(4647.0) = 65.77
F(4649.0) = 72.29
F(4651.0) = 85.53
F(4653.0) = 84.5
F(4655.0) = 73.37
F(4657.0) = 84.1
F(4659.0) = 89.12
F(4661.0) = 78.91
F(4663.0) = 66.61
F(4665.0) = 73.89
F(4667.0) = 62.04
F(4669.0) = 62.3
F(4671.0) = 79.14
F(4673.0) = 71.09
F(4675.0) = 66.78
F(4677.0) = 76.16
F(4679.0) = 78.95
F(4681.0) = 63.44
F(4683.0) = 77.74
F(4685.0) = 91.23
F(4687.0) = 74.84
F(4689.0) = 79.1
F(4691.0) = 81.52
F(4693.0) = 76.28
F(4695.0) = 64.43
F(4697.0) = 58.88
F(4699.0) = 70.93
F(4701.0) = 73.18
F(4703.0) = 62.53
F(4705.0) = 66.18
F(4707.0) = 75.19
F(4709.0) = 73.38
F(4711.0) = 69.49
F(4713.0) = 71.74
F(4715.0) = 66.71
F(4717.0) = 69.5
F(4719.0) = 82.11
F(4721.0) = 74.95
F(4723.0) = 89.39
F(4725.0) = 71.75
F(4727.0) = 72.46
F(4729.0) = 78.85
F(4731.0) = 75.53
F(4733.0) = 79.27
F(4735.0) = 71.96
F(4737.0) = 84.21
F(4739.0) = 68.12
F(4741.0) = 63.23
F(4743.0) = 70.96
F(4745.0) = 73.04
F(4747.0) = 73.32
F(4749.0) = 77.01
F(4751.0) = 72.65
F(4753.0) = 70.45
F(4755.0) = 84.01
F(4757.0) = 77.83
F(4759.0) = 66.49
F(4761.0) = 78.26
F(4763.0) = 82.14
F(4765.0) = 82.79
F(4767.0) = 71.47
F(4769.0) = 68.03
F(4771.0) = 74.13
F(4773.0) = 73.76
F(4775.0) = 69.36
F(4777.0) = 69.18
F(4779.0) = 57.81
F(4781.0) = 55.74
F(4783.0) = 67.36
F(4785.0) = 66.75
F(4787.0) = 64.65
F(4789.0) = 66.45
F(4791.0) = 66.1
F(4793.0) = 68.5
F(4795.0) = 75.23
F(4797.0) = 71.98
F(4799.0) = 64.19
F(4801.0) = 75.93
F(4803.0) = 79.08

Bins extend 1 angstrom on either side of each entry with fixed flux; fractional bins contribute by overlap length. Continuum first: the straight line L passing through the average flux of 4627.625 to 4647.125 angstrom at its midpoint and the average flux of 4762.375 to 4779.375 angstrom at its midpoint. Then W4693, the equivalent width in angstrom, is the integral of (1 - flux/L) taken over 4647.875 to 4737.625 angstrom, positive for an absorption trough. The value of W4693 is -2.9 angstrom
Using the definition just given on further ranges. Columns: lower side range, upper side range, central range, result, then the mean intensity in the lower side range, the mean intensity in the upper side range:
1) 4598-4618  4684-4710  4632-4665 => -0.96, 72.8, 72.9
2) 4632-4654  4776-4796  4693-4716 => 0.45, 73.4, 65.8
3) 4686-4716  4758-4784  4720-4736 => -1.35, 71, 70.5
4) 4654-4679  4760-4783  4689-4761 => -0.99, 73.8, 71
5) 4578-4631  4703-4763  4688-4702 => 0.35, 73.6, 74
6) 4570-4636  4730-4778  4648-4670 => -0.46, 74.2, 74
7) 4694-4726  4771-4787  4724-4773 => -4.36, 71.3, 66.2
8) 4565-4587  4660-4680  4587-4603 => 1.48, 76.8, 71.6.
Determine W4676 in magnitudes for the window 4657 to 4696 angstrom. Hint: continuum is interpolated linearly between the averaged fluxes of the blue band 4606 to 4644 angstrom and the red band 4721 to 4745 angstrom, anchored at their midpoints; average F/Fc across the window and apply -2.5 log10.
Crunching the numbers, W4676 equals 0.01 mag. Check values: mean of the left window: 75.3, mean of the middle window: 74.6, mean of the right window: 75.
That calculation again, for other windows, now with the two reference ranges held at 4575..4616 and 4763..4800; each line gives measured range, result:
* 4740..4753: -0.03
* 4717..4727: -0.12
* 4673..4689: -0.07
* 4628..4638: -0.07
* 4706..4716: -0.02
